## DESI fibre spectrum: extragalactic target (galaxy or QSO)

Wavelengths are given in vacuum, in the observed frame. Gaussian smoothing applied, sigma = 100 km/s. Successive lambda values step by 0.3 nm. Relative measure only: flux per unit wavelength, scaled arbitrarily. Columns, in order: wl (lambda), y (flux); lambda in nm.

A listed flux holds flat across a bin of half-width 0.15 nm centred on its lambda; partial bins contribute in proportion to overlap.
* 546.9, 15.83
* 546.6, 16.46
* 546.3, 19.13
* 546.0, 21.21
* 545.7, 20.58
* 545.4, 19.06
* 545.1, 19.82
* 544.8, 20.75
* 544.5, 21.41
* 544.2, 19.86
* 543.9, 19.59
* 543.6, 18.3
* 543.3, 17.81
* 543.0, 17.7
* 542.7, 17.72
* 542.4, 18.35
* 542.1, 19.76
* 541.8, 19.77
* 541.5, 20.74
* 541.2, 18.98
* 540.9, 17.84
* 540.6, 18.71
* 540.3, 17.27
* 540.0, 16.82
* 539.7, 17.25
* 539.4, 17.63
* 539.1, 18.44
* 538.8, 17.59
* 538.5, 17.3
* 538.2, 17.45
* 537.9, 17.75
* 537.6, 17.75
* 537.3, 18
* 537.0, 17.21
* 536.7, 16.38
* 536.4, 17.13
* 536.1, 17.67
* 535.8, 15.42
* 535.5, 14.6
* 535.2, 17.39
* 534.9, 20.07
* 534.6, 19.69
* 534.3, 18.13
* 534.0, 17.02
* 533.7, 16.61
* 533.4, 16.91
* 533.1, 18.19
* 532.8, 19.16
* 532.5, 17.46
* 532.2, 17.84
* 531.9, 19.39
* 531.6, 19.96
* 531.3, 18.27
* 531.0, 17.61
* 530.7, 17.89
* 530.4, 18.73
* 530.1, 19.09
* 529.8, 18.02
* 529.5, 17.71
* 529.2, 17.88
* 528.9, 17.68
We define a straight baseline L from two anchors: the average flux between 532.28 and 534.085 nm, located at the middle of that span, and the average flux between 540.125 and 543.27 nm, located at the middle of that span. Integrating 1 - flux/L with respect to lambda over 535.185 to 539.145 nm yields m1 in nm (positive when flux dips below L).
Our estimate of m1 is 0.21 nm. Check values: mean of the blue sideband 17.6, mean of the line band 17.1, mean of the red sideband 18.6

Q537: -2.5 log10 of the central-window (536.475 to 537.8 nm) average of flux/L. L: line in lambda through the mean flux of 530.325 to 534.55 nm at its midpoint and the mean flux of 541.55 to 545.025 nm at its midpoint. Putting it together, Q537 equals 0.08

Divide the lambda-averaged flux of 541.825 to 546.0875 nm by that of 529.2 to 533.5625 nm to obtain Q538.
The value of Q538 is 1.06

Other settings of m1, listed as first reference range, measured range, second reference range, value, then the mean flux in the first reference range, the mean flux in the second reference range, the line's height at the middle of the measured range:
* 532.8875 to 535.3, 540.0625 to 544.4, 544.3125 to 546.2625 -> 0.22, 18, 20.4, 19.7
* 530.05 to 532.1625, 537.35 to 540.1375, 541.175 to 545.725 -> 0.22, 18.6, 19.4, 19.1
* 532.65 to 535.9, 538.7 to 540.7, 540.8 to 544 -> 0.08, 17.6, 18.8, 18.4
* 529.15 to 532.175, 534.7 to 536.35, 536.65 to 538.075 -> 0.06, 18.4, 17.5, 17.8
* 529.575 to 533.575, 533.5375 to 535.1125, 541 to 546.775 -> 0.02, 18.3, 19.3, 18.5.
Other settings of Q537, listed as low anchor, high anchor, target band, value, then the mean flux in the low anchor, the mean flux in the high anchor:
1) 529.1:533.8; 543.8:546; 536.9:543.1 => 0.08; 18.2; 20.2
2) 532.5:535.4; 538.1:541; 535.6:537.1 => 0.07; 18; 17.6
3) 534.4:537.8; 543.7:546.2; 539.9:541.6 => 0.03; 17.4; 20.2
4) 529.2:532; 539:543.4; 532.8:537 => 0.06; 18.5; 18.3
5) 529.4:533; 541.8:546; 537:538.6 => 0.08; 18.4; 19.4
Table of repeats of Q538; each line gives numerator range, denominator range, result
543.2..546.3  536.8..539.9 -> 1.13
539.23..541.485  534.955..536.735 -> 1.08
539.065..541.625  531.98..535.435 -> 1.01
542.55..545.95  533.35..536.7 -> 1.12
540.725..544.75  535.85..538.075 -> 1.10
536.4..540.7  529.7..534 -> 0.96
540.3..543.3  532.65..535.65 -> 1.05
